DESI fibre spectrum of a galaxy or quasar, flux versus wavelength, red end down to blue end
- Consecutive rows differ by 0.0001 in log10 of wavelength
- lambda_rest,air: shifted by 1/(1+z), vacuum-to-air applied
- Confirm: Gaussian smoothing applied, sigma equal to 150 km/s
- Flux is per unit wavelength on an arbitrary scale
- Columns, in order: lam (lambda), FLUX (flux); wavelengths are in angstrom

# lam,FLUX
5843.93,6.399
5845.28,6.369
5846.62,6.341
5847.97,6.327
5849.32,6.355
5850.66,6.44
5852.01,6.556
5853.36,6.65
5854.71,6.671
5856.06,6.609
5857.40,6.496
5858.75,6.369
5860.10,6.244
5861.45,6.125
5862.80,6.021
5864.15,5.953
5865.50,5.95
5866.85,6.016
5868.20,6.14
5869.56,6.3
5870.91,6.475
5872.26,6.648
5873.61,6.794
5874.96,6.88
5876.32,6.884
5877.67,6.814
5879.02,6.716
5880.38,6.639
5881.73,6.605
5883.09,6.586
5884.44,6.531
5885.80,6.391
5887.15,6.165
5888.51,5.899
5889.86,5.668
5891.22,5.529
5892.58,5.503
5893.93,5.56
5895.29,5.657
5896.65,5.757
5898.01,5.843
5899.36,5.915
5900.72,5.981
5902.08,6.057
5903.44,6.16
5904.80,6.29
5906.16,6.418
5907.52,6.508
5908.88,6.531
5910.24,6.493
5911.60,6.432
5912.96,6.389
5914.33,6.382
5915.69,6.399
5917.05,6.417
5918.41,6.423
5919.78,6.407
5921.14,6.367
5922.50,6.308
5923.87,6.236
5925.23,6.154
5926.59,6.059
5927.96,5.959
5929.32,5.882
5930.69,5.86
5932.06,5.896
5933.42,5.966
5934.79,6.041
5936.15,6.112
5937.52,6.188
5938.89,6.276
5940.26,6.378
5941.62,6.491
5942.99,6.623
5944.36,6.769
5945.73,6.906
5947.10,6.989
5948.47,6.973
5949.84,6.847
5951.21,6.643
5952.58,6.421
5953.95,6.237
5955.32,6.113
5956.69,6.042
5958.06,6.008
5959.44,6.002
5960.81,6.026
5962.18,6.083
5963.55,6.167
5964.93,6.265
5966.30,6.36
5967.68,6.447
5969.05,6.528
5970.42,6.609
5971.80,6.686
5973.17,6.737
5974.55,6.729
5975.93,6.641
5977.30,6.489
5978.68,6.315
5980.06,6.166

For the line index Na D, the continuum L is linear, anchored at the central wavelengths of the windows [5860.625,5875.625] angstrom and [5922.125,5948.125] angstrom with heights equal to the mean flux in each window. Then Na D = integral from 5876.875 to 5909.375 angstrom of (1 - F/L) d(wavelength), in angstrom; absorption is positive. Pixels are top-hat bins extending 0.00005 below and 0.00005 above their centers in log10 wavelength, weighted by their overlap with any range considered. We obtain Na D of 0.7 angstrom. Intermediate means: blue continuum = 6.3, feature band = 6.16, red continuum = 6.28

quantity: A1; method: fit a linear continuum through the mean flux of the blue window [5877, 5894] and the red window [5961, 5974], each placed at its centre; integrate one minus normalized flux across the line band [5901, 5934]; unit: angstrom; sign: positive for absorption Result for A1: 0.3 angstrom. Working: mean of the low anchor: 6.22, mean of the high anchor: 6.42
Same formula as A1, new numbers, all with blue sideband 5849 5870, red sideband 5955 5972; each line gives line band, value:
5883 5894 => 0.6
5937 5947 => -0.5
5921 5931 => 0.3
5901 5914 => -0.2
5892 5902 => 0.8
